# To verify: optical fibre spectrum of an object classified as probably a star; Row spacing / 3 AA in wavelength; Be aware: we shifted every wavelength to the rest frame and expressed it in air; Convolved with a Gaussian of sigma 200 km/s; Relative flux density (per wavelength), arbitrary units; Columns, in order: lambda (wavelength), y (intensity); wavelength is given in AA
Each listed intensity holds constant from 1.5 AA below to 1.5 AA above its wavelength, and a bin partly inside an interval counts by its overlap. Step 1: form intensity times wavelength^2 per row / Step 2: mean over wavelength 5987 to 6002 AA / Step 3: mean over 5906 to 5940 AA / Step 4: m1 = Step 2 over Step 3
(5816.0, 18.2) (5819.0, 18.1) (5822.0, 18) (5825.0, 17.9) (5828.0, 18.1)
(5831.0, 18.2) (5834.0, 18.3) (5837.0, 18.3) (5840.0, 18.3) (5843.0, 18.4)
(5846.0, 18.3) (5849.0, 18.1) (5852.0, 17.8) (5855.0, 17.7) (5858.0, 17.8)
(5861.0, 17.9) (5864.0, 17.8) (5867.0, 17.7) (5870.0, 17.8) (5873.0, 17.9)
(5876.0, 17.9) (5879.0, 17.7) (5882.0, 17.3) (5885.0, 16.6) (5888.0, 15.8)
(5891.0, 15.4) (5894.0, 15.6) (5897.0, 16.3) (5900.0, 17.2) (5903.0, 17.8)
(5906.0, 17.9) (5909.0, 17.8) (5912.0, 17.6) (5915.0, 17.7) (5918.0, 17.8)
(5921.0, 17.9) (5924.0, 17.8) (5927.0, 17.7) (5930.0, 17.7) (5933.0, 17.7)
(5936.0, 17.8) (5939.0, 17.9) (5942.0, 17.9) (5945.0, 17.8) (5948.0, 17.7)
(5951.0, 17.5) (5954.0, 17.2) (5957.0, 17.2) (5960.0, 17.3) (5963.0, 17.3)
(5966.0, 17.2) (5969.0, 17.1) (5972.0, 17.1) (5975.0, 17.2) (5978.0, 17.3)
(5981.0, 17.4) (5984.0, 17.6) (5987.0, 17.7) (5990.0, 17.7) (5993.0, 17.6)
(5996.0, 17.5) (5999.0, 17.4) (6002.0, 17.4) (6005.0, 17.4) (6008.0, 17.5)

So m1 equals 1.0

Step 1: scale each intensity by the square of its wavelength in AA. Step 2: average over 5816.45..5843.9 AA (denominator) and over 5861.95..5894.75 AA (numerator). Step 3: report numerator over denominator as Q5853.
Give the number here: 1.0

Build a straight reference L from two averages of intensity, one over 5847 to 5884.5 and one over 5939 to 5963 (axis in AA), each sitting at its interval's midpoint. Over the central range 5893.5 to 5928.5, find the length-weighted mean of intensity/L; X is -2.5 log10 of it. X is 0.010 mag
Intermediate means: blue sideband 17.8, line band 17.5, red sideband 17.5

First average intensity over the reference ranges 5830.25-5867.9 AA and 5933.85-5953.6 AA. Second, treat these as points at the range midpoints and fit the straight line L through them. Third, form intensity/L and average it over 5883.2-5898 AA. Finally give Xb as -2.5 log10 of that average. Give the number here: 0.13 mag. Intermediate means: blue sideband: 18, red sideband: 17.7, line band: 16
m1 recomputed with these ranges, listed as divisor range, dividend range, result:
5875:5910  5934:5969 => 1.06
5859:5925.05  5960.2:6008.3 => 1.04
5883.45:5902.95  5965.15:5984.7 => 1.09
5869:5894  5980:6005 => 1.07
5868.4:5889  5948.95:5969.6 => 1.02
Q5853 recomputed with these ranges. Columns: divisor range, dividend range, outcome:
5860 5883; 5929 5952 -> 1.02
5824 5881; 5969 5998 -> 1.01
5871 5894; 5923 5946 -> 1.07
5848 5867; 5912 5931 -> 1.02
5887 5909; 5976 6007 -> 1.08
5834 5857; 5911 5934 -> 1.00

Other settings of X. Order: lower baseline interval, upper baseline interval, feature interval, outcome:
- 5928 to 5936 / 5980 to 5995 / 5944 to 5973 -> 0.02 mag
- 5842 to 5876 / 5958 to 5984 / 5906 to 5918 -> -0.01 mag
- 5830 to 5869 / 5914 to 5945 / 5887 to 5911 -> 0.07 mag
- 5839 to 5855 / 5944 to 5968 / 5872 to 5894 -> 0.07 mag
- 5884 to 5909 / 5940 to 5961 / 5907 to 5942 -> -0.04 mag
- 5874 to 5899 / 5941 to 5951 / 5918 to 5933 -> -0.03 mag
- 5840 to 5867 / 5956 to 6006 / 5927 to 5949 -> -0.01 mag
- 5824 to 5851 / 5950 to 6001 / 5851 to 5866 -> 0.02 mag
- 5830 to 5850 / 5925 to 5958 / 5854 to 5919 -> 0.04 mag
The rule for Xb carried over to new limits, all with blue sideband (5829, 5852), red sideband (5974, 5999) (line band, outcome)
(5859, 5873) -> 0.02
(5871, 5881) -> 0.02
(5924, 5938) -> 0.00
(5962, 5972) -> 0.03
